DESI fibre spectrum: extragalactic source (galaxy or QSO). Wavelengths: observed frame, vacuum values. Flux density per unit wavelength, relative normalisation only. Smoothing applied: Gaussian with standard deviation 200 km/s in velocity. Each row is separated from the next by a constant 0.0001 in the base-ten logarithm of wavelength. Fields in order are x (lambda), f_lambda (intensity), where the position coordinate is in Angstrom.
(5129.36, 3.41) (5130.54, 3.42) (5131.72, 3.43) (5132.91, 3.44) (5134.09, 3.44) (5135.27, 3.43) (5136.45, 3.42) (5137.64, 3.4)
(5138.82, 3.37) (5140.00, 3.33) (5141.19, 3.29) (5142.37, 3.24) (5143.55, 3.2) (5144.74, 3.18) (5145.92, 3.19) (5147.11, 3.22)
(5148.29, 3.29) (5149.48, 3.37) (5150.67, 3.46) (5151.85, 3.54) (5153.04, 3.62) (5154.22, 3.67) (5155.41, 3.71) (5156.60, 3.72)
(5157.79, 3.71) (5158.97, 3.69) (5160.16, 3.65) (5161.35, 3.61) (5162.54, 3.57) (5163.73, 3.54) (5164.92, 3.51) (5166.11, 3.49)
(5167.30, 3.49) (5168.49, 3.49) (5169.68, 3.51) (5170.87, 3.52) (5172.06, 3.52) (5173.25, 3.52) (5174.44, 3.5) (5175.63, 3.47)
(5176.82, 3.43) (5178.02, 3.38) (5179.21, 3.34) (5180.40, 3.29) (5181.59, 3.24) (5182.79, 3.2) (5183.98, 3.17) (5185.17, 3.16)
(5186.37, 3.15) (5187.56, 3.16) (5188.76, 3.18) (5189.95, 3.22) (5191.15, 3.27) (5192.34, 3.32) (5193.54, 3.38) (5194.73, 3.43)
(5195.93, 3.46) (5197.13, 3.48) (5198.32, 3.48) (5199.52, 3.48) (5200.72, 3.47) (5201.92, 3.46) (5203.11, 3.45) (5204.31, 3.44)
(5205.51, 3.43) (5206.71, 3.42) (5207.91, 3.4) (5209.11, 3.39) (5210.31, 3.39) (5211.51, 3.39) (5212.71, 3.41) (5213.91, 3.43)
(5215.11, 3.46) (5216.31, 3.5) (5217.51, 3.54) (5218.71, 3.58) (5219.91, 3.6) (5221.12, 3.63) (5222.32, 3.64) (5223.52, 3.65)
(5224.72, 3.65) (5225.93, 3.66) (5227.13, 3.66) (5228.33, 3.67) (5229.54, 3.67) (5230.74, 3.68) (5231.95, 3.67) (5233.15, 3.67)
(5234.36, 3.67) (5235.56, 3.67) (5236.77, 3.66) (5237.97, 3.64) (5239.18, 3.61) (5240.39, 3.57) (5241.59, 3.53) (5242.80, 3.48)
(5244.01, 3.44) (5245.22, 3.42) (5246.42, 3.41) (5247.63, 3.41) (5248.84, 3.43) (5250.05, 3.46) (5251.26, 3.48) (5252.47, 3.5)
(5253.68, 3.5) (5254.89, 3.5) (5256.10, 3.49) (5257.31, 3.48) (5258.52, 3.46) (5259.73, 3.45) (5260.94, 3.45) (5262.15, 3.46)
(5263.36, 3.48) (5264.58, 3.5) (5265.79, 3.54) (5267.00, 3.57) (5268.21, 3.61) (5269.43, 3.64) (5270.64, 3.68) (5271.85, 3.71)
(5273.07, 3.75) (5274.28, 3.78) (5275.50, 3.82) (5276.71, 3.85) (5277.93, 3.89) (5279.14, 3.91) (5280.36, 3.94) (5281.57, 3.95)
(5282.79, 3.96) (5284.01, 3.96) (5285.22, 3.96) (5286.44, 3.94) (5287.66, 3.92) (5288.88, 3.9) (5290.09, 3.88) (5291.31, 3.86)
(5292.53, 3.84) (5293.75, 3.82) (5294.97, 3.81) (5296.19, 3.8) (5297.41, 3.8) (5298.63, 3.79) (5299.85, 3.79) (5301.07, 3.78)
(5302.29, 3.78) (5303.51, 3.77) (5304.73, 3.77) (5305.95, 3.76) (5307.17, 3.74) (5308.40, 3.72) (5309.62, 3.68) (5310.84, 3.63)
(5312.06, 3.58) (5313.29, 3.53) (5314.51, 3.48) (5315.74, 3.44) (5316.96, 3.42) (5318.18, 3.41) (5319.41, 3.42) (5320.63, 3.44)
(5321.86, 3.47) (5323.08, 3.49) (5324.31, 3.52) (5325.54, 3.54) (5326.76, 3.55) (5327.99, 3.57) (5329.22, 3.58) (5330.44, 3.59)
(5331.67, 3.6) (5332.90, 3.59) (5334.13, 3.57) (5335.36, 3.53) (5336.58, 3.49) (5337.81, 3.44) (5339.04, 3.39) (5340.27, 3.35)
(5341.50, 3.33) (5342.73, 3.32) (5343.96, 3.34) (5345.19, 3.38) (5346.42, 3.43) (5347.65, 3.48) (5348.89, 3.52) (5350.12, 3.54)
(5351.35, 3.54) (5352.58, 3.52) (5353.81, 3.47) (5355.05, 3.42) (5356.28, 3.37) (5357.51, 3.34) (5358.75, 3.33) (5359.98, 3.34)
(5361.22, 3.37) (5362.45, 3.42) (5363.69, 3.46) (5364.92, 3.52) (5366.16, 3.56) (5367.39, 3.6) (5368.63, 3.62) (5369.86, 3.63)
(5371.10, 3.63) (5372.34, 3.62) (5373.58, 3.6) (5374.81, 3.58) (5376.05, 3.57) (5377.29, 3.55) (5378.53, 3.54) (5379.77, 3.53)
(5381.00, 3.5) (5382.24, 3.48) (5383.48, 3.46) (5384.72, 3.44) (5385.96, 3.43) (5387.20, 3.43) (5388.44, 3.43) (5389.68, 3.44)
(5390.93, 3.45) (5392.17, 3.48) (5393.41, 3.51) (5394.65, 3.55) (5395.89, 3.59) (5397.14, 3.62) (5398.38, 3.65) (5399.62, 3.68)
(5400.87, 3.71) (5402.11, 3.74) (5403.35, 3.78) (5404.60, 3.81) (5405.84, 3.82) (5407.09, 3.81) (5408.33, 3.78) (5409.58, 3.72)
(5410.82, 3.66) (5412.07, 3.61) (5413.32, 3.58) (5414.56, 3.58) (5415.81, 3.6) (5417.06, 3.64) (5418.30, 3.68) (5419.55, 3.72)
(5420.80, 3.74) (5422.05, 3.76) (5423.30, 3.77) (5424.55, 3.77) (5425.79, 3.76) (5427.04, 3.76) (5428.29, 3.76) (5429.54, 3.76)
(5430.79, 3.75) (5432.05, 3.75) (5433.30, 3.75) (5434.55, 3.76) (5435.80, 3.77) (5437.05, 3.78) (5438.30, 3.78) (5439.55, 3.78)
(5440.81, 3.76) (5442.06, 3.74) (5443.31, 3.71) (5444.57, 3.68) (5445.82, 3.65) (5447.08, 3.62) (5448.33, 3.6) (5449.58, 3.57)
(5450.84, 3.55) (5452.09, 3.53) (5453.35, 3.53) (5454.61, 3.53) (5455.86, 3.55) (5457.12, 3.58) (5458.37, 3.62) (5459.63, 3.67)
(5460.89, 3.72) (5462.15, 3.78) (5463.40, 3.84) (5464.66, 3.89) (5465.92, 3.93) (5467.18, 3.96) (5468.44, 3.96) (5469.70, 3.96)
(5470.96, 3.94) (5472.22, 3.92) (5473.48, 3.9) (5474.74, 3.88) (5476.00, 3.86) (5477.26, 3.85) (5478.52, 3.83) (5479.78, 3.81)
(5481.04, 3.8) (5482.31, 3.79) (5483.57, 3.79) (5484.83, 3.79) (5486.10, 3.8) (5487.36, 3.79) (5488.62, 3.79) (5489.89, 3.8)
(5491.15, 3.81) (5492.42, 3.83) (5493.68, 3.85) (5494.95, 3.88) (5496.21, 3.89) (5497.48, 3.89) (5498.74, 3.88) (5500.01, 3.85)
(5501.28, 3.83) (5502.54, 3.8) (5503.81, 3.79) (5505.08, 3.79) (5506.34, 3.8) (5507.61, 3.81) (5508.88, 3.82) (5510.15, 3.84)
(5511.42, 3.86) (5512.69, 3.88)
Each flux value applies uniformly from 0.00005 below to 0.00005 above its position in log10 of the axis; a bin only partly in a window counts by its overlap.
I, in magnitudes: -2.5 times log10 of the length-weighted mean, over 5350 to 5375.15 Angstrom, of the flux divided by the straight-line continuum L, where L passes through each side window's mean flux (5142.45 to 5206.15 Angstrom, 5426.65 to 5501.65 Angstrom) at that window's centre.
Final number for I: 0.05 mag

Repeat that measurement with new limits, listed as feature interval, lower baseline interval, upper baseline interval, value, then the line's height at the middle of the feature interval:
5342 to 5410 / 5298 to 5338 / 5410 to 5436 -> 0.04 mag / 3.66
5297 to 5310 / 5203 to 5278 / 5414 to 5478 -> -0.04 mag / 3.61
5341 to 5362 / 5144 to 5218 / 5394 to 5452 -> 0.06 mag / 3.62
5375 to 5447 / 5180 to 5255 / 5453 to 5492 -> 0.02 mag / 3.72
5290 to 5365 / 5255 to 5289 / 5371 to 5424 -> 0.03 mag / 3.67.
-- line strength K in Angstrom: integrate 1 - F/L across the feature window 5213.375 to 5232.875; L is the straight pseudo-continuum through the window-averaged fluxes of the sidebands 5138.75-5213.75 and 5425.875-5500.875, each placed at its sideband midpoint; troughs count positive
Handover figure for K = -0.8 Angstrom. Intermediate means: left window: 3.41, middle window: 3.61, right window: 3.77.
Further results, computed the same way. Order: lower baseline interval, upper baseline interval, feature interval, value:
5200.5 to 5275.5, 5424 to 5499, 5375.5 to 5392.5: 1.0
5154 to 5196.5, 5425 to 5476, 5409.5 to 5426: 0.1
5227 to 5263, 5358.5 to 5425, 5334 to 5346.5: 0.6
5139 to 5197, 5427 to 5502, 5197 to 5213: 0.1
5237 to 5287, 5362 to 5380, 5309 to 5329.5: 0.4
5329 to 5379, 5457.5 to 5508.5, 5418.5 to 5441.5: -0.4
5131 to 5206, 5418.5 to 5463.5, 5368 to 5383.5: 0.3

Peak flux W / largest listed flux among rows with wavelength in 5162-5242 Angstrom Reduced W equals 3.68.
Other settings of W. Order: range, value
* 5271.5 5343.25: 3.96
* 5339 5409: 3.82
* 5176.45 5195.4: 3.43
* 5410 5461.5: 3.78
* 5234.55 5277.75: 3.85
